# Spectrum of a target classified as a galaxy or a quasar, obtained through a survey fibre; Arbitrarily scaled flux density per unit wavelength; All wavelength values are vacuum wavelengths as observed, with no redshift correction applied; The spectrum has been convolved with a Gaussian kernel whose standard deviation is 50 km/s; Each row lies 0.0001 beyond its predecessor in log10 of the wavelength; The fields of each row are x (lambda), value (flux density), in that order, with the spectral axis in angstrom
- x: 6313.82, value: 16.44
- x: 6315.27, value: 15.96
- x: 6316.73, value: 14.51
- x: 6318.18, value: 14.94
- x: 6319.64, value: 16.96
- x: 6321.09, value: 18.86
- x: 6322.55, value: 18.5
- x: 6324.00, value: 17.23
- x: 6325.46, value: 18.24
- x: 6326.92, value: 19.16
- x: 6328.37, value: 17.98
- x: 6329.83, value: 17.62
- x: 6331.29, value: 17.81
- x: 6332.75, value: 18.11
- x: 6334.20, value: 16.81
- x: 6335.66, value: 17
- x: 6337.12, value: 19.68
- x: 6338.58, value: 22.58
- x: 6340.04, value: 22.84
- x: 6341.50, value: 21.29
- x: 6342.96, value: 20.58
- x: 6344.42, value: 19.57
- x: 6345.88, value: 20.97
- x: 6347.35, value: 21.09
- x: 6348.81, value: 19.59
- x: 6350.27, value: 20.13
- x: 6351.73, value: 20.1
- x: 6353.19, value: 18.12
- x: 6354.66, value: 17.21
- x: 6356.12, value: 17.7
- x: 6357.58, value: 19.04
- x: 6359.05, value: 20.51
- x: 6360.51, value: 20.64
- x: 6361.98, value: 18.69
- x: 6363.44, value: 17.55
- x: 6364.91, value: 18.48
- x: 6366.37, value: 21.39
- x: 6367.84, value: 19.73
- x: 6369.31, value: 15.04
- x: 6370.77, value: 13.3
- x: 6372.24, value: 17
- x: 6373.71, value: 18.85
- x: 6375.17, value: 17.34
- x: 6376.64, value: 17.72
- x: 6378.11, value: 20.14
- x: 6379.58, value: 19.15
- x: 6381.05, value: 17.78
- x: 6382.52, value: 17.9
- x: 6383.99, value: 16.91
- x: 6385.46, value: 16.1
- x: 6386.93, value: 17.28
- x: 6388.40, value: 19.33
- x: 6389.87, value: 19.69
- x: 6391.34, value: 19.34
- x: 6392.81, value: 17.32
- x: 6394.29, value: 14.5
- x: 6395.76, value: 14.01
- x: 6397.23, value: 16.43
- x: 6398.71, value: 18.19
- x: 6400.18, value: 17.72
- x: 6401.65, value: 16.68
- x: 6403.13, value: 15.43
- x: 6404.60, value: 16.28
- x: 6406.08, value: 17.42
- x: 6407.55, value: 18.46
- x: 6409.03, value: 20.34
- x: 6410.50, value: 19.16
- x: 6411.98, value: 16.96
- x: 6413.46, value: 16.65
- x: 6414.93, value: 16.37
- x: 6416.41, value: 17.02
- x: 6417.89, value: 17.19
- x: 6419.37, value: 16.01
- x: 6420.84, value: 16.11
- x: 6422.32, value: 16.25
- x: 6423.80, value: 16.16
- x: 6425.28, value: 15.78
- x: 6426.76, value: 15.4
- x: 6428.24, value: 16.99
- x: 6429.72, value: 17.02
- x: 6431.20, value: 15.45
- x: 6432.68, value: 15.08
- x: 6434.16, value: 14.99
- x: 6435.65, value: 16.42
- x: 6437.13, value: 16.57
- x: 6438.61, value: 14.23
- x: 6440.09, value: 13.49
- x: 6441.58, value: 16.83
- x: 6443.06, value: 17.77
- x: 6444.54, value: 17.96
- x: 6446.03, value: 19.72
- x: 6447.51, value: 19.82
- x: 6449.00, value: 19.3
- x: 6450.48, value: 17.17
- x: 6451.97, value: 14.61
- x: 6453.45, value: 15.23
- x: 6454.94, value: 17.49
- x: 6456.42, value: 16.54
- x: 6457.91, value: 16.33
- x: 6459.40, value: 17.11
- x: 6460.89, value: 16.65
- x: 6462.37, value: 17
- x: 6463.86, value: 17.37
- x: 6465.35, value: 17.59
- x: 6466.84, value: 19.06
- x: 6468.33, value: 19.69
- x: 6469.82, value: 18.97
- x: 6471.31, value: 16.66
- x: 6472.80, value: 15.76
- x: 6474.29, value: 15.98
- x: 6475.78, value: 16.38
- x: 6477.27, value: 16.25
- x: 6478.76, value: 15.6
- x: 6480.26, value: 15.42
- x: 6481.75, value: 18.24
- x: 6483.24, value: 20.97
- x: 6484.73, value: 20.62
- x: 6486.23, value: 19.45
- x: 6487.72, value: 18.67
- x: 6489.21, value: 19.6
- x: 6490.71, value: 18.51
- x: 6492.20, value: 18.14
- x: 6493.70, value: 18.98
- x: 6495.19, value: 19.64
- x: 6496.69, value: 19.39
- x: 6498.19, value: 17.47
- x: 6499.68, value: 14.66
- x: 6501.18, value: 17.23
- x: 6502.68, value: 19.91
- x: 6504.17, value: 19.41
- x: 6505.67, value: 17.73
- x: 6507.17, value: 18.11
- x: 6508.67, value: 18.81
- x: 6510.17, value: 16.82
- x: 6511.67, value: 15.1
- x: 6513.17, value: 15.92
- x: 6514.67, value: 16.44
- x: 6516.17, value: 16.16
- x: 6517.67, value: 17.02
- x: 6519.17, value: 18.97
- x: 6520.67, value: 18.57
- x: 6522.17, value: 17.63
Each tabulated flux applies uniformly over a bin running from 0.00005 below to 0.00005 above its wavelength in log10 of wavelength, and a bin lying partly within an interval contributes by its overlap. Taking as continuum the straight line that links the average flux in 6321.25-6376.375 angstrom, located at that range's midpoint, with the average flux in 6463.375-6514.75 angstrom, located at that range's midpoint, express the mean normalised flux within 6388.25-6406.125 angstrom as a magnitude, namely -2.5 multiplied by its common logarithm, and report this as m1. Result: 0.09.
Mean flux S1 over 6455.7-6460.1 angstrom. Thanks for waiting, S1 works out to 16.6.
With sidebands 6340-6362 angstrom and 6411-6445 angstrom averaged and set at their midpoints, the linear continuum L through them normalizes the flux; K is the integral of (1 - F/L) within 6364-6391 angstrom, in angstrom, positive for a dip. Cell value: 0.9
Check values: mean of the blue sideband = 19.8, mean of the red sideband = 16.2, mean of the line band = 18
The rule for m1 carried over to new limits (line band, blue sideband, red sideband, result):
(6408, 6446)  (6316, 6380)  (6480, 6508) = 0.13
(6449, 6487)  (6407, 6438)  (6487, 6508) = 0.02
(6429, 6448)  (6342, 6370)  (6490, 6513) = 0.12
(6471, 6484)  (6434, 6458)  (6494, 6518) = 0.02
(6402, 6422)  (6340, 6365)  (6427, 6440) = -0.03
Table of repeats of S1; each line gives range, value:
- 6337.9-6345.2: 21.4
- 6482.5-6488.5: 19.9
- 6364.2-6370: 18.7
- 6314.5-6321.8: 16.2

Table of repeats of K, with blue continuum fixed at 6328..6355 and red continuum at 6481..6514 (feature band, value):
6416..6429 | 1.8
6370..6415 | 3.9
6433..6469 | 3.2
